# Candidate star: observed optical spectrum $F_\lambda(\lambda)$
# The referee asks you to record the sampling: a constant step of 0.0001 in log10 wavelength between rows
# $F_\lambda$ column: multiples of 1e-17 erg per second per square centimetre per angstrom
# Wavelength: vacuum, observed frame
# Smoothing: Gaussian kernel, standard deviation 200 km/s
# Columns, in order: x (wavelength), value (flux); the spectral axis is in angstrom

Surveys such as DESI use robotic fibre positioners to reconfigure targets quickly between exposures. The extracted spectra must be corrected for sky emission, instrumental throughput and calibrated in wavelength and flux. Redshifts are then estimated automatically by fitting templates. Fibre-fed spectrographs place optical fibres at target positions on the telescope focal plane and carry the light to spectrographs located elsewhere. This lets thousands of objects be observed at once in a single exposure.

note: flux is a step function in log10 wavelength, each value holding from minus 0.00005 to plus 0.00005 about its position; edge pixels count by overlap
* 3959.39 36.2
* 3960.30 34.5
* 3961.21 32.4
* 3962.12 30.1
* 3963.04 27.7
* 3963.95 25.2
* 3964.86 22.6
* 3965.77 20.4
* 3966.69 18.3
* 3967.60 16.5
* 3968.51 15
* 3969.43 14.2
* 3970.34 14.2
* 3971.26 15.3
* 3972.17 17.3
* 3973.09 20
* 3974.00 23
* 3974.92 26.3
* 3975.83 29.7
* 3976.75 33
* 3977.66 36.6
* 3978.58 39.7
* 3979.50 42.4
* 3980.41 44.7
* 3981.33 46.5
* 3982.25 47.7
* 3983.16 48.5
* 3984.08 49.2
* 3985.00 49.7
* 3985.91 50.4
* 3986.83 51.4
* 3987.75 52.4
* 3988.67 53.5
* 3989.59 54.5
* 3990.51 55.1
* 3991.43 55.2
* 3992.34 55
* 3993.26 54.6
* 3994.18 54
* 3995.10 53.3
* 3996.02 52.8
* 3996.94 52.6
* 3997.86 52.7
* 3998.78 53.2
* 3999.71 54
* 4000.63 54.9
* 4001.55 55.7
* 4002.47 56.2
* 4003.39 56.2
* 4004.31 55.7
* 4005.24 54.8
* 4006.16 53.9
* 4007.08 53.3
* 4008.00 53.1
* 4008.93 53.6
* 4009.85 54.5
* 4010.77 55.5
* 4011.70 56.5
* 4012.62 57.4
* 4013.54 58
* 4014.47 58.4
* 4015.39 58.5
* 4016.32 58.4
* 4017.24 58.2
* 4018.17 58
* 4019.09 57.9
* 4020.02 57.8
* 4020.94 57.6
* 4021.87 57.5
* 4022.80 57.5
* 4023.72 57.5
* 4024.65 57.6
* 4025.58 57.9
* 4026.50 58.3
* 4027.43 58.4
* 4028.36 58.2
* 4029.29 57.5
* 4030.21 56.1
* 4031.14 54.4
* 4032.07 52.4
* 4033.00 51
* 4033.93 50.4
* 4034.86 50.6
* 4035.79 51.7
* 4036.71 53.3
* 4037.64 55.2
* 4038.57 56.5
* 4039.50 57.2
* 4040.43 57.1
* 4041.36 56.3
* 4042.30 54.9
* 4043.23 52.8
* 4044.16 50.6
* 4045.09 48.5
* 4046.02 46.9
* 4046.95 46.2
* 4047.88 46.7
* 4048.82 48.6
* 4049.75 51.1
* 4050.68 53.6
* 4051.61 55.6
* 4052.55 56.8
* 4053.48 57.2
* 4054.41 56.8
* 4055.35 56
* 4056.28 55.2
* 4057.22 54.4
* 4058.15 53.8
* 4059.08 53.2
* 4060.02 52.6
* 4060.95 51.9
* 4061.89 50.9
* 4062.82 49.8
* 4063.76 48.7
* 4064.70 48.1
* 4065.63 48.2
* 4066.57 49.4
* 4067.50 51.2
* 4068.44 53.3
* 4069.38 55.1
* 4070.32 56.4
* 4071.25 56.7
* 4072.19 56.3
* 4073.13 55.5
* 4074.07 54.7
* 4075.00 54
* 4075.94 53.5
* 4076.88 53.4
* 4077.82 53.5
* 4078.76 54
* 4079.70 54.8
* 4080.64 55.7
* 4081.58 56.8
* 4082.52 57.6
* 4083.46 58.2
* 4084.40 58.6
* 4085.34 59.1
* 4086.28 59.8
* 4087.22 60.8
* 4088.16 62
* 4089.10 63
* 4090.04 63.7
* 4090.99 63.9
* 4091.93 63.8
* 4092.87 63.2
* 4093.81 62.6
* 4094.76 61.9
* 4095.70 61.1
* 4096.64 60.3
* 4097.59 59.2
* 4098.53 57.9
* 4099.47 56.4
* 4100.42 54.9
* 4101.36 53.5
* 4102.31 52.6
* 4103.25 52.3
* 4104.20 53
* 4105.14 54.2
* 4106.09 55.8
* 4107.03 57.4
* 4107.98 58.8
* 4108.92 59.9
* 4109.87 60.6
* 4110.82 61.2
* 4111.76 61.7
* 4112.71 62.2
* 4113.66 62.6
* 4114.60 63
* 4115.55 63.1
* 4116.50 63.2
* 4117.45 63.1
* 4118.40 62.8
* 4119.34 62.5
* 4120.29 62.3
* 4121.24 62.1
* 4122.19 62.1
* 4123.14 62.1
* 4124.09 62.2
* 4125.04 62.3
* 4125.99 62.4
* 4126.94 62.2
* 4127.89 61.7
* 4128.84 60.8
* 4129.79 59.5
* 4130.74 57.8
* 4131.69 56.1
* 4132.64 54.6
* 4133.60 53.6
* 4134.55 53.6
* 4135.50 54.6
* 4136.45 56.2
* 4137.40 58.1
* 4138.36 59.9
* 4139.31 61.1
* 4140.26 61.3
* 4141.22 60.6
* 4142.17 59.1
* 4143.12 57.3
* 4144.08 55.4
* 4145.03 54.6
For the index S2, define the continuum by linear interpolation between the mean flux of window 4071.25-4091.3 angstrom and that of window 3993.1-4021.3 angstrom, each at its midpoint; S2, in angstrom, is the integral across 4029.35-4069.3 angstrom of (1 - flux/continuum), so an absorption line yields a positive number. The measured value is 2.9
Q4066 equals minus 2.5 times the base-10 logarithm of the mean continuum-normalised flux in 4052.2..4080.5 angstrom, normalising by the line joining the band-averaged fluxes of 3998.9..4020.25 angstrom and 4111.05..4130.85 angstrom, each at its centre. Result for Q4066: 0.11 mag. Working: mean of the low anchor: 56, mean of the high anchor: 62.1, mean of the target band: 53.5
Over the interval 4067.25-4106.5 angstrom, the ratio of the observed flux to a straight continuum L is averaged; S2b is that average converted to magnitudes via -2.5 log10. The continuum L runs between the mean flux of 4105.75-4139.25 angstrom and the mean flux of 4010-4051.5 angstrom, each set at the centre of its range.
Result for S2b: 0.015 mag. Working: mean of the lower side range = 54.9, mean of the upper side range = 60.1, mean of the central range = 57.3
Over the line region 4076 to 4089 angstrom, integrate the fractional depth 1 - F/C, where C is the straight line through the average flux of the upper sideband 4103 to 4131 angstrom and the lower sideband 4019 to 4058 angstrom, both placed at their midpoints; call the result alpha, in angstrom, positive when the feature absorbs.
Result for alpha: 0.1 angstrom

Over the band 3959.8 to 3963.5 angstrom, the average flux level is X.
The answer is 31.2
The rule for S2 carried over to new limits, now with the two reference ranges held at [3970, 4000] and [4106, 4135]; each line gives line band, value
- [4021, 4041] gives -2.53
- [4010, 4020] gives -2.15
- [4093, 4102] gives -0.17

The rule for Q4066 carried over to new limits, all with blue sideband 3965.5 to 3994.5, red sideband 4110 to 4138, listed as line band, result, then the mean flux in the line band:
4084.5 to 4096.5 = -0.128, 61.9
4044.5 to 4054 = -0.056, 51.2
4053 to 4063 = -0.084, 54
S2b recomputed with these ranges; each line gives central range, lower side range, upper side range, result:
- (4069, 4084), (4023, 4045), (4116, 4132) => 0.051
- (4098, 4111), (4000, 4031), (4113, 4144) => 0.059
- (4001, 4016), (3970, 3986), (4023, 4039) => -0.194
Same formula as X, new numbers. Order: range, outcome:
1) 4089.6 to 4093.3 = 63.6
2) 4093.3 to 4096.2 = 61.9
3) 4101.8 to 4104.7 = 52.6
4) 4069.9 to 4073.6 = 56.2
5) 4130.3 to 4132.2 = 57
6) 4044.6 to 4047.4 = 47.3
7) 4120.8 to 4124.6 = 62.1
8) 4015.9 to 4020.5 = 58.1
